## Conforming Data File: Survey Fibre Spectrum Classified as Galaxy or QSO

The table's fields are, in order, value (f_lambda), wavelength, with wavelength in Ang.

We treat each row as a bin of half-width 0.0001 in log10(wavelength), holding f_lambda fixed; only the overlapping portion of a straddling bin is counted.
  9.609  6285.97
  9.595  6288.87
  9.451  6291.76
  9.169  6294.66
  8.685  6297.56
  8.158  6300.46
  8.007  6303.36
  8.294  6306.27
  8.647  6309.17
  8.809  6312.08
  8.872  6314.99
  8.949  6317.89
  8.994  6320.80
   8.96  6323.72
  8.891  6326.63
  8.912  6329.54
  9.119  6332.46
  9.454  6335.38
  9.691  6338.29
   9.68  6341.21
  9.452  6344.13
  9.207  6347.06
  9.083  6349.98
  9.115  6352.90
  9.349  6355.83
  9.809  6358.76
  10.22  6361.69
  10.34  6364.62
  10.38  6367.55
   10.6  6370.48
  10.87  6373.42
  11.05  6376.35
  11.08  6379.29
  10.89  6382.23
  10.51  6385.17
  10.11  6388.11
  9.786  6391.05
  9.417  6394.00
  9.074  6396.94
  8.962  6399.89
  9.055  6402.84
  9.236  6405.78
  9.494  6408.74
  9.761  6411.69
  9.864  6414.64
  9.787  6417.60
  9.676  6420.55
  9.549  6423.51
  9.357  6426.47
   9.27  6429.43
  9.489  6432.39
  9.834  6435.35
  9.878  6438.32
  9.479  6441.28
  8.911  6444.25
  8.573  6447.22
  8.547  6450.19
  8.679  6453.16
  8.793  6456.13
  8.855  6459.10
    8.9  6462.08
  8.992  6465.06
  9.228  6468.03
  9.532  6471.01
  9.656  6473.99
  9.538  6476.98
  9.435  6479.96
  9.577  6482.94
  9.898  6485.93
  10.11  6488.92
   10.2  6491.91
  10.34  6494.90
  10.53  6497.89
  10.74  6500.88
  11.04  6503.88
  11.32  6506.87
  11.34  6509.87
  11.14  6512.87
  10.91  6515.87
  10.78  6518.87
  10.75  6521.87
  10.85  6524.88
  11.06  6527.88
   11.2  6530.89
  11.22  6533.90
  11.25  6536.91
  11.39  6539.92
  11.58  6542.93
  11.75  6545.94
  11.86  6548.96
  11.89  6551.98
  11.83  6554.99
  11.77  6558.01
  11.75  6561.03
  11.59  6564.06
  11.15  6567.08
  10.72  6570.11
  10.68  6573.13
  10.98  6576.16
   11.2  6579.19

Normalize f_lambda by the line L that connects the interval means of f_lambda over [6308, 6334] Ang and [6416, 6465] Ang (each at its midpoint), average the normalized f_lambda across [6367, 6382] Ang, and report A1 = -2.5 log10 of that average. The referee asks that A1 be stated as -0.20 mag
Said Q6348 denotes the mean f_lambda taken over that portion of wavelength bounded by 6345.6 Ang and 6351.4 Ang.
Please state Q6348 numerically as 9.15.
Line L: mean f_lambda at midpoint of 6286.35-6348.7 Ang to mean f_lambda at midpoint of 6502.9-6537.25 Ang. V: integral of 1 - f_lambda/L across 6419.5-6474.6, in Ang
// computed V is 5.9 Ang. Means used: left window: 9.01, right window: 11.1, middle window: 9.21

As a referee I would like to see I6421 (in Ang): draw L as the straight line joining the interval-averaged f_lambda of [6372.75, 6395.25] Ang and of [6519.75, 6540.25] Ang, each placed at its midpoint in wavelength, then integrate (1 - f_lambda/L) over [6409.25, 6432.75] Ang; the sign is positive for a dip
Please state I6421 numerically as 2.3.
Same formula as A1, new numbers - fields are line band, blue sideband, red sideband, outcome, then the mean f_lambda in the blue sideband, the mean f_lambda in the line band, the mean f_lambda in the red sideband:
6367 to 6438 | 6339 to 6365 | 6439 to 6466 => -0.07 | 9.55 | 9.87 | 8.89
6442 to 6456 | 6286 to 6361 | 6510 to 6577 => 0.18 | 9.08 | 8.73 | 11.3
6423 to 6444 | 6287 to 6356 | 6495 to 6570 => 0.08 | 9.02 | 9.51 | 11.3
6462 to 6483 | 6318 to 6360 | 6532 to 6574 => 0.14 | 9.25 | 9.38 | 11.5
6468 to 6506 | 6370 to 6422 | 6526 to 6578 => 0.08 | 9.94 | 10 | 11.4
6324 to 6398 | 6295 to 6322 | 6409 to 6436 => -0.09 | 8.62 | 9.84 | 9.61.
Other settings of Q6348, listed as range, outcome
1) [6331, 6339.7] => 9.42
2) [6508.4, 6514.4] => 11.2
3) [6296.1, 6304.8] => 8.29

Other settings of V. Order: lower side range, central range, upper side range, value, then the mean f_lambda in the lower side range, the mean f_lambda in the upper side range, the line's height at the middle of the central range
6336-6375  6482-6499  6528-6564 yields 1.5 Ang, 9.83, 11.6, 11.1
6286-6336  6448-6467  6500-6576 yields 3.0 Ang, 8.89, 11.3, 10.4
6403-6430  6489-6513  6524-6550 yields 0.1 Ang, 9.54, 11.4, 10.8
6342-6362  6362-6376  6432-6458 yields -1.8 Ang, 9.42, 9.11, 9.37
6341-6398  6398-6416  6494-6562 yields 1.6 Ang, 10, 11.2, 10.3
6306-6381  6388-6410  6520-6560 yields 1.6 Ang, 9.56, 11.4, 10.1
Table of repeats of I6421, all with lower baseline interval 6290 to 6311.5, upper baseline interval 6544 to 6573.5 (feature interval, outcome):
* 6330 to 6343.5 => -0.6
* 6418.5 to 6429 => 0.5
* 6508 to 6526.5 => 0.2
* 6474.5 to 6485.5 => 1.1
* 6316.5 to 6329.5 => -0.1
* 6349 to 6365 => -0.6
